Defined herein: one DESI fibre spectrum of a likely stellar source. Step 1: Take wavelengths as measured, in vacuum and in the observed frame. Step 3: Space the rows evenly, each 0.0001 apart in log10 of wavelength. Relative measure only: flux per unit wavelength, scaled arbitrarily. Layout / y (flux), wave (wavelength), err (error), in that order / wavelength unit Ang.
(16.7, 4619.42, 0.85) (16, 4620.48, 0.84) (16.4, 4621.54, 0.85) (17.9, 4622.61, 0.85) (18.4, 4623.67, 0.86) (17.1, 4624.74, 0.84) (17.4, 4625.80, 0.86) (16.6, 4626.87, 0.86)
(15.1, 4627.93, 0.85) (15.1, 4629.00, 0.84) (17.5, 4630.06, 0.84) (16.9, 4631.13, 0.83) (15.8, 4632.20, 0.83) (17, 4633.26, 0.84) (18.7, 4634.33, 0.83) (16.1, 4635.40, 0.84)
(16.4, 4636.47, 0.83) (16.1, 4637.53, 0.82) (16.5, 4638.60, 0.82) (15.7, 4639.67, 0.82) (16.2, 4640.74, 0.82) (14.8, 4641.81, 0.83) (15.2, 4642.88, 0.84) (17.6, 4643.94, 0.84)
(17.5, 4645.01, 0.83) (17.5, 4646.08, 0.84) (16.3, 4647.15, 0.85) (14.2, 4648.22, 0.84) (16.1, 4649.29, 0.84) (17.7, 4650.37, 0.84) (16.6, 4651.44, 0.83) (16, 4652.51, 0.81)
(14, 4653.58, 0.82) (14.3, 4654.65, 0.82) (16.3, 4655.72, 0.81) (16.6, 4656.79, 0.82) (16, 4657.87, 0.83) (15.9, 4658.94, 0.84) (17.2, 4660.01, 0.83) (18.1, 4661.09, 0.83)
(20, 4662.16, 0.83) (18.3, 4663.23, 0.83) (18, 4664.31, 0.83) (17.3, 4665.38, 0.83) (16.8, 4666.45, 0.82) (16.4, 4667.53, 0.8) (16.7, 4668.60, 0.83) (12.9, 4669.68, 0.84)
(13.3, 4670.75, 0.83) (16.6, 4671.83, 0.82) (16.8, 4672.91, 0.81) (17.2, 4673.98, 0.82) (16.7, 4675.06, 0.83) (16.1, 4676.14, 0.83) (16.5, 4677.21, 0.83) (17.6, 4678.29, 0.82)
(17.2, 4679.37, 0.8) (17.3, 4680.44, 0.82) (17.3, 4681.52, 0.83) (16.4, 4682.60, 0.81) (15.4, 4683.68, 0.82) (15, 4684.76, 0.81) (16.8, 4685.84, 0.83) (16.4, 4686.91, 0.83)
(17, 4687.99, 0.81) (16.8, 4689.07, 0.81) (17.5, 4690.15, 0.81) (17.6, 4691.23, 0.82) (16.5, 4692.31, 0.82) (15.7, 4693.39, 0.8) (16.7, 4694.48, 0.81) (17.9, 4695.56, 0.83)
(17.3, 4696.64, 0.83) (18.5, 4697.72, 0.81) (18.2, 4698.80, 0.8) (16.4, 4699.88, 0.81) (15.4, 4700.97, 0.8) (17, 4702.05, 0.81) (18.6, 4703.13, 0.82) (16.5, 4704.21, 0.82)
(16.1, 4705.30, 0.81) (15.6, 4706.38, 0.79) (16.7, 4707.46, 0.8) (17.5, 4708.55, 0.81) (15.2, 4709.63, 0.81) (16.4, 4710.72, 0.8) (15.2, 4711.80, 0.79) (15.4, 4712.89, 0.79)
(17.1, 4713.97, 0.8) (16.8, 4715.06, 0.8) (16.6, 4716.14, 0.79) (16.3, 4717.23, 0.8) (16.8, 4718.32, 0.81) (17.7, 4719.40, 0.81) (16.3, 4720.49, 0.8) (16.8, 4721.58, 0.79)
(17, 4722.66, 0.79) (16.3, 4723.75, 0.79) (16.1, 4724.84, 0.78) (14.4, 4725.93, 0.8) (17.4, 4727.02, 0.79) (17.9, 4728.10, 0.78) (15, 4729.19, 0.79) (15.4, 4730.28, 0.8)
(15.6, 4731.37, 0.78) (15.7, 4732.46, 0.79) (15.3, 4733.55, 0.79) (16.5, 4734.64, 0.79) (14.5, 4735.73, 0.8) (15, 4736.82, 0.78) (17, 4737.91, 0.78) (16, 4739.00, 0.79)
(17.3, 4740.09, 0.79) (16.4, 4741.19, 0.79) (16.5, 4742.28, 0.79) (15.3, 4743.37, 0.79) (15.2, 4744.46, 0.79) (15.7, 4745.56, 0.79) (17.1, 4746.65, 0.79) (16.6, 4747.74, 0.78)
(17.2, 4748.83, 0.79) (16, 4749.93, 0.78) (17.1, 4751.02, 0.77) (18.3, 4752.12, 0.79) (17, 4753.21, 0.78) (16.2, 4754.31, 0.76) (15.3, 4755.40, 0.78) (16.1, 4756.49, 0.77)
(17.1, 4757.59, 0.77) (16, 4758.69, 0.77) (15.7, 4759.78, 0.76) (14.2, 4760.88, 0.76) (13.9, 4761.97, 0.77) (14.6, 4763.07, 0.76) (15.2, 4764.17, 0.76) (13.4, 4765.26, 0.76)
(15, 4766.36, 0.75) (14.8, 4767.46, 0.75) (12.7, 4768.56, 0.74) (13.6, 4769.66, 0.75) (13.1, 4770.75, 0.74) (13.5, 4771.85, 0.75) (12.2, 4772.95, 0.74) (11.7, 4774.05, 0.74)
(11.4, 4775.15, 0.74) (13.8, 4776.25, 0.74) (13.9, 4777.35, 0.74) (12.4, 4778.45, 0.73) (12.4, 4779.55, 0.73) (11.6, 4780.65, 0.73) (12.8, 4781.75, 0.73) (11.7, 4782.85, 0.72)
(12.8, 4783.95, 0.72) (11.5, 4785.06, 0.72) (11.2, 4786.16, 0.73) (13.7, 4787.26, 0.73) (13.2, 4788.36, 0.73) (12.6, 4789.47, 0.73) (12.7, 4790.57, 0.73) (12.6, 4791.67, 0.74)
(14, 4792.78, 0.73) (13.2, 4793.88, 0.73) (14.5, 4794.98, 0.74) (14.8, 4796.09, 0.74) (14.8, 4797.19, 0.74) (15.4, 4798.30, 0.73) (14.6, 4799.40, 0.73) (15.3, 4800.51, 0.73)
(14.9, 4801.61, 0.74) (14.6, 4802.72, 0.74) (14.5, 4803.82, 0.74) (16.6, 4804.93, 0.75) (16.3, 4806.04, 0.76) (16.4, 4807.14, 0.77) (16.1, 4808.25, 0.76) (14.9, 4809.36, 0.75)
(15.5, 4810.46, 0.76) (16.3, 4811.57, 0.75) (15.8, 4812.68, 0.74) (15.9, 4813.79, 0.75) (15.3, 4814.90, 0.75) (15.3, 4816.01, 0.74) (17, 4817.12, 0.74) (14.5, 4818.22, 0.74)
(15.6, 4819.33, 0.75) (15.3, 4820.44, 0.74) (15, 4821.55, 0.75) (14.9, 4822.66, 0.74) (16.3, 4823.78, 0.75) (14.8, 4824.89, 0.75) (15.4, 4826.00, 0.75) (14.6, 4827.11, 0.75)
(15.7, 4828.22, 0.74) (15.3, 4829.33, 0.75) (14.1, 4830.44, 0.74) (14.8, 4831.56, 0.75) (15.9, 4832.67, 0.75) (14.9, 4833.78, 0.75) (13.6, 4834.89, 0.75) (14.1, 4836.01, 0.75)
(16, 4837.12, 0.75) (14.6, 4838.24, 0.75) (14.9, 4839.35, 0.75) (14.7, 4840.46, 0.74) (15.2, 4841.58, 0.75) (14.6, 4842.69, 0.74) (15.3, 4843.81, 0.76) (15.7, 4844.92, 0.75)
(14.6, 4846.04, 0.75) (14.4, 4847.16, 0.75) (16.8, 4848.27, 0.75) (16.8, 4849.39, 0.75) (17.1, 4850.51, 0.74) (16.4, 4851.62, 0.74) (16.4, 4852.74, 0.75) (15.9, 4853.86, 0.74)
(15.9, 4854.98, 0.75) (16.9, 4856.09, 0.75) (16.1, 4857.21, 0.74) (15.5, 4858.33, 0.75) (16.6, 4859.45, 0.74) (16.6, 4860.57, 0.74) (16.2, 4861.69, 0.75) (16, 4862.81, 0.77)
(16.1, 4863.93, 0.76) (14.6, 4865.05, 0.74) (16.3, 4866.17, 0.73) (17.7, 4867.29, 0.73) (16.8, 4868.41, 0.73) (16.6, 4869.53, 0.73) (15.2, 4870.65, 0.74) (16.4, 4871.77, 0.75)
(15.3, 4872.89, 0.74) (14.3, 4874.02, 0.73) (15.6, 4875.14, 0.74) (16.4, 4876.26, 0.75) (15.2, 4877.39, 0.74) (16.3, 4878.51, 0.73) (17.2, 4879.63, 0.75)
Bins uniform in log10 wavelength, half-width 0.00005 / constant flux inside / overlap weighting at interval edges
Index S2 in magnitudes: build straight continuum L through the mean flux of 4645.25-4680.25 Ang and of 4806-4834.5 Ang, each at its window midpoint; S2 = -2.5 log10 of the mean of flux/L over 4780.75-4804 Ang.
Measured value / 0.16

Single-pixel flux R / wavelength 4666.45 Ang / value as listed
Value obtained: 16.8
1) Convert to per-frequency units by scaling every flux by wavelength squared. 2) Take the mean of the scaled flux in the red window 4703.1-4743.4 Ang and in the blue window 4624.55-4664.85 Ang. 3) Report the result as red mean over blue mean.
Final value 1.02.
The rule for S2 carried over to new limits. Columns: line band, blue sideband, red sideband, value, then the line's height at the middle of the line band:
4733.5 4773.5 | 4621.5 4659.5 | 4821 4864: 0.03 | 15.9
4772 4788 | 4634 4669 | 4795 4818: 0.25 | 15.7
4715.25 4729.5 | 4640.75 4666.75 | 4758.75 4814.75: -0.09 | 15.3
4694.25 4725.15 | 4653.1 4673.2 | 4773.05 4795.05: -0.12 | 14.9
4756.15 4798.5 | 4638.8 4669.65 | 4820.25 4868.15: 0.17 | 15.9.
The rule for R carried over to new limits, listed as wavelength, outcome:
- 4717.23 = 16.3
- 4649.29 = 16.1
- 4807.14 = 16.4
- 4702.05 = 17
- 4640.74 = 16.2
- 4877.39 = 15.2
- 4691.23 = 17.6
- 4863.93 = 16.1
